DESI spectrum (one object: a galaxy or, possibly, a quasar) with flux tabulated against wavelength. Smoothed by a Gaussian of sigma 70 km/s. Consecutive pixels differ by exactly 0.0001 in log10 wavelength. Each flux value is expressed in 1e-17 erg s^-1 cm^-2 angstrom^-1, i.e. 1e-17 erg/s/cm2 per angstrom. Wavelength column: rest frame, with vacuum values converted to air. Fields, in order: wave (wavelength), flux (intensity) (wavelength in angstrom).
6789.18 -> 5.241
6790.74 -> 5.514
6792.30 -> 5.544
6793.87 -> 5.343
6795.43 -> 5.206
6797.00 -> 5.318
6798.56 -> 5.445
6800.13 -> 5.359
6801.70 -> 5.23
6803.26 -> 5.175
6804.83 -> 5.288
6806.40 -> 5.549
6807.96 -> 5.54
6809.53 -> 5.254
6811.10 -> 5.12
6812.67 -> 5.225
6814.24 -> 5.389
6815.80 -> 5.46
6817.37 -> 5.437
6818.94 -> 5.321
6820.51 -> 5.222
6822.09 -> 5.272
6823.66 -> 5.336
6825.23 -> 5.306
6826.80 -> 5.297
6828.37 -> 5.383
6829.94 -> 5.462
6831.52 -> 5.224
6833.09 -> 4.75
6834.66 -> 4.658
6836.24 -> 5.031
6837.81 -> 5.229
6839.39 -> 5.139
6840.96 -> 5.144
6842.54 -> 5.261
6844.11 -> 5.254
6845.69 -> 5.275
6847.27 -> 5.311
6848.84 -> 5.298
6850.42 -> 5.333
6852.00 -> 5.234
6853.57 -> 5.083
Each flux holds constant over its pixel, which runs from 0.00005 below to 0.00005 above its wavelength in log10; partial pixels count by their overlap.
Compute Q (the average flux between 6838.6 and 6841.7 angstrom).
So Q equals 5.15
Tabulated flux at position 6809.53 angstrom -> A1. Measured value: 5.254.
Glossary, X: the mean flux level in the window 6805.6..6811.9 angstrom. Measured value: 5.36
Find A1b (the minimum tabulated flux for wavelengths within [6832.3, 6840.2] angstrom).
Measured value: 4.658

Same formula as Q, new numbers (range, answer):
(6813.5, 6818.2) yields 5.44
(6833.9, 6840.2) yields 5.01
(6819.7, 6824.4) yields 5.27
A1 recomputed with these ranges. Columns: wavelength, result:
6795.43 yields 5.206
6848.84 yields 5.298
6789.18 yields 5.241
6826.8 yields 5.297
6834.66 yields 4.658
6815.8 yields 5.46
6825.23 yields 5.306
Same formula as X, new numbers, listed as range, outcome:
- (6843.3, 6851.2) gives 5.3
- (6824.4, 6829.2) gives 5.34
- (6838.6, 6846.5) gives 5.21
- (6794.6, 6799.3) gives 5.33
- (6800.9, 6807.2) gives 5.31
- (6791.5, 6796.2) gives 5.37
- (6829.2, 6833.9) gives 5.14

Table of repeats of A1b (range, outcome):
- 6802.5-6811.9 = 5.12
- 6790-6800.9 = 5.206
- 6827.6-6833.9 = 4.75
